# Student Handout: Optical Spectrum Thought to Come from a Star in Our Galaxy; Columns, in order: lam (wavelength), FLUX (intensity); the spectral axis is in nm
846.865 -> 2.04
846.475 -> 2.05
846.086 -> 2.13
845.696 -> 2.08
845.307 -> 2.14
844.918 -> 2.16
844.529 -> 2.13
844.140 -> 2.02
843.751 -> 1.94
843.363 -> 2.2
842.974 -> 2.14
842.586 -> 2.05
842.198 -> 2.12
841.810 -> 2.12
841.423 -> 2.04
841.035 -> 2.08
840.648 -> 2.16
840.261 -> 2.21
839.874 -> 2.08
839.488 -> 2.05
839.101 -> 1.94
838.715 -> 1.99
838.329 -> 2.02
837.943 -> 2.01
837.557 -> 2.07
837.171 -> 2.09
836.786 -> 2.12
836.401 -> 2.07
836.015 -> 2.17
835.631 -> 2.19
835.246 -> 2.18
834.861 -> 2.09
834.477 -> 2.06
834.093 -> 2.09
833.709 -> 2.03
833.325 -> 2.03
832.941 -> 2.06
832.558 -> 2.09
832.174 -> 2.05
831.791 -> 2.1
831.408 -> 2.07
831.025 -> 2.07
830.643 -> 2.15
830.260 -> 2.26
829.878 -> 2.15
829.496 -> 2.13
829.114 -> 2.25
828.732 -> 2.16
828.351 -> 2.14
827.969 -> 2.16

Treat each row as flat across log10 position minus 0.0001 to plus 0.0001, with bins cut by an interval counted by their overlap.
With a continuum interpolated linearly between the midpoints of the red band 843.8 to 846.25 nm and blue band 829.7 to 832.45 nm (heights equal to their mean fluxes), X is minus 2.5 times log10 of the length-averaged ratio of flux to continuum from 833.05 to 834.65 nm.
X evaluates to 0.03 mag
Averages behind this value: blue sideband 2.12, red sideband 2.1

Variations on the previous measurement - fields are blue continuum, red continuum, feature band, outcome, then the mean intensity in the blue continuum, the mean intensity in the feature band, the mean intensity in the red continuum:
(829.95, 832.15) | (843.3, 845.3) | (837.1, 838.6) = 0.03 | 2.13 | 2.04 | 2.09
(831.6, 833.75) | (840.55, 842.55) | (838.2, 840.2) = 0.03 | 2.06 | 2.03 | 2.1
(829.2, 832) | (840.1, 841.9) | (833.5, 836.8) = 0.01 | 2.14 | 2.11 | 2.12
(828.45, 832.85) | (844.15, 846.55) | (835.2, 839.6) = 0.03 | 2.13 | 2.07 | 2.11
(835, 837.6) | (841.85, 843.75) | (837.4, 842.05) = 0.03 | 2.13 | 2.06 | 2.11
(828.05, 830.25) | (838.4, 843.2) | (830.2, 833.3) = 0.03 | 2.17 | 2.1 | 2.08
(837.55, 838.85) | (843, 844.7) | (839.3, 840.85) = -0.05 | 2.02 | 2.13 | 2.08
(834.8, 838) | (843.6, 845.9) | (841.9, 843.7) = -0.01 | 2.11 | 2.11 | 2.08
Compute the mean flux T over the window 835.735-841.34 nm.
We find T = 2.08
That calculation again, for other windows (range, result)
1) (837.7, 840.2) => 2.03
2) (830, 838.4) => 2.1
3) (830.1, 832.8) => 2.11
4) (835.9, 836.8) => 2.11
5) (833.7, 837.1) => 2.12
